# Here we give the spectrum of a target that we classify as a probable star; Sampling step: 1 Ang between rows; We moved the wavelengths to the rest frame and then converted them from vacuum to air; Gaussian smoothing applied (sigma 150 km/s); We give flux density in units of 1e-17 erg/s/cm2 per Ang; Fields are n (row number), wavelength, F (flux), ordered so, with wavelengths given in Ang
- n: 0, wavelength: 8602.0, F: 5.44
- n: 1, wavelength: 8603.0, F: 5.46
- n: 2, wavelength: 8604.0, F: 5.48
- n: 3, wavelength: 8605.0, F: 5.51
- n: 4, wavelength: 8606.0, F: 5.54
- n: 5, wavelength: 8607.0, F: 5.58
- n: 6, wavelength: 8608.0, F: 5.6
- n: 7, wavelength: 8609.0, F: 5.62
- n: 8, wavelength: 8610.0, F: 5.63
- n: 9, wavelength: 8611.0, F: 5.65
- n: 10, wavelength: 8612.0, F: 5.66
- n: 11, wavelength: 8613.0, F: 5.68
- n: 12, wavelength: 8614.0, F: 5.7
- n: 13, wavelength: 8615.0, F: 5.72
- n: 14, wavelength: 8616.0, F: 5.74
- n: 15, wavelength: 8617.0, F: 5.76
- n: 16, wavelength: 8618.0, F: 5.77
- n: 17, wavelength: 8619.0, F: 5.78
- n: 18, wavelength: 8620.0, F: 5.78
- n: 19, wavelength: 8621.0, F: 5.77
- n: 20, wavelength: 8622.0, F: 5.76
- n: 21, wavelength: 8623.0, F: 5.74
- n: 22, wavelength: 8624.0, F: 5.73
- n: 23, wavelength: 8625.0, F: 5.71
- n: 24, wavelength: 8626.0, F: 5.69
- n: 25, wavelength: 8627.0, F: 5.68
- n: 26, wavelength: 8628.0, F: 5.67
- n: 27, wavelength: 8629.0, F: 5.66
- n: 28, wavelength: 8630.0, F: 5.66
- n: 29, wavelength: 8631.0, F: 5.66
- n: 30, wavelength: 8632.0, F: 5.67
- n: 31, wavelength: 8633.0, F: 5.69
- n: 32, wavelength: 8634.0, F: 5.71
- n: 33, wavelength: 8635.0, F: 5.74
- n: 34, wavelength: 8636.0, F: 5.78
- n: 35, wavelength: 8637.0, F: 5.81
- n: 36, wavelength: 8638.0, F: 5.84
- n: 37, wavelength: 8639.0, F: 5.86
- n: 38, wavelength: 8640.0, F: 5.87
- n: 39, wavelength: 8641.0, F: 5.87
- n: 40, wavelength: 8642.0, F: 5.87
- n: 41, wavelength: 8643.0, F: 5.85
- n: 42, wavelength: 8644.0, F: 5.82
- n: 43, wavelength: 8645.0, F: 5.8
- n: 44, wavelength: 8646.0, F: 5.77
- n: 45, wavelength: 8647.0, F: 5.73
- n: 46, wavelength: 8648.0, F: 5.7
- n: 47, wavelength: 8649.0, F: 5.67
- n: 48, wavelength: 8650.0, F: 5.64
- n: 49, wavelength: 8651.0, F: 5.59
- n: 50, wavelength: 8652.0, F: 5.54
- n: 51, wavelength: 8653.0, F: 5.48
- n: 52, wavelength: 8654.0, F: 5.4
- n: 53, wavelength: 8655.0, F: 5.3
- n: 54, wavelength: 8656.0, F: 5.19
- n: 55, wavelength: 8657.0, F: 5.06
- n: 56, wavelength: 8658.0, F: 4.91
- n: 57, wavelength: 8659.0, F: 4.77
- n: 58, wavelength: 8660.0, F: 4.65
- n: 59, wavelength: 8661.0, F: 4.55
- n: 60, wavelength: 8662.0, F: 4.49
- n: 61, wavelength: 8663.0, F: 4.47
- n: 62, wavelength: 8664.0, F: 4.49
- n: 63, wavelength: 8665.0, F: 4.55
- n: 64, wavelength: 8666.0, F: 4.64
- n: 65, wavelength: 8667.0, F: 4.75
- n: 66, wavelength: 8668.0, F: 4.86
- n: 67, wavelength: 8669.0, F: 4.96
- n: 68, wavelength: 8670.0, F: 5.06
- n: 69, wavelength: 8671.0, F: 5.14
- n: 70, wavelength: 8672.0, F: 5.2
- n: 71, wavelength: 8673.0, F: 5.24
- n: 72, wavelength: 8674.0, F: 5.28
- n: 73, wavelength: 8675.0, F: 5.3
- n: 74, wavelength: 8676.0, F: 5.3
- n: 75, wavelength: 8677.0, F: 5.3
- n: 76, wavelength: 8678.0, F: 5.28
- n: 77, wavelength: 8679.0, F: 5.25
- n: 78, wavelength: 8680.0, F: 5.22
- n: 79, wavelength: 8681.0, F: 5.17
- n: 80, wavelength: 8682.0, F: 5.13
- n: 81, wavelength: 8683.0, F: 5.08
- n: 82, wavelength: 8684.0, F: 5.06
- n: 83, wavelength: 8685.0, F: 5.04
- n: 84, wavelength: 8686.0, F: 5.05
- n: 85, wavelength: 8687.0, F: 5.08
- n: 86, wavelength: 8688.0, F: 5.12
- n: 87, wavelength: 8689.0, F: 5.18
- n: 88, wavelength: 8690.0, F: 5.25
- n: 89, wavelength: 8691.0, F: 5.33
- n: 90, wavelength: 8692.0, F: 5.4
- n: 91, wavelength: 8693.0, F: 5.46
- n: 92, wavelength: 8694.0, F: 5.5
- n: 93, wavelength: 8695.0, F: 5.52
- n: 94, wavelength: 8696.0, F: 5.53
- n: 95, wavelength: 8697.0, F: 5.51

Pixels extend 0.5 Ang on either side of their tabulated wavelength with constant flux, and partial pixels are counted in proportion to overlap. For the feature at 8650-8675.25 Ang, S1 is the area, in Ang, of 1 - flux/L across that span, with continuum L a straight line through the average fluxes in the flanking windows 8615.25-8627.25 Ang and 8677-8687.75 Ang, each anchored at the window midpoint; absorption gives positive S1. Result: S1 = 1.58 Ang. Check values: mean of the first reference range 5.74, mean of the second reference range 5.14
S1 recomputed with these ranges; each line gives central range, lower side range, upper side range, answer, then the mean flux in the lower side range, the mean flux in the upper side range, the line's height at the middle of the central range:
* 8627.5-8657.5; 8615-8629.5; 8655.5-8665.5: -2.8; 5.73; 4.71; 5.19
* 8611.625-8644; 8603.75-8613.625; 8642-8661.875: -1.4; 5.6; 5.39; 5.5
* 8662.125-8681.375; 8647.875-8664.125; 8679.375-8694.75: 0.6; 5.11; 5.21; 5.16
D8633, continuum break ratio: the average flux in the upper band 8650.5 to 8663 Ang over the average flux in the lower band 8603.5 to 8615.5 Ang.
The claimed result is 0.90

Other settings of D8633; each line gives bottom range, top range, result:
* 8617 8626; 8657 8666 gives 0.81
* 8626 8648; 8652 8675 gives 0.86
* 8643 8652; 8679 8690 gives 0.90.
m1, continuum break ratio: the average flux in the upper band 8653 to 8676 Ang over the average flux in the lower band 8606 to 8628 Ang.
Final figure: 0.87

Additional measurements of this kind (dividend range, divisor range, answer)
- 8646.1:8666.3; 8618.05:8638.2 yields 0.89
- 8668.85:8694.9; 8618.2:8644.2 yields 0.91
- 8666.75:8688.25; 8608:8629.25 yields 0.90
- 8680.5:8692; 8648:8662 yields 0.99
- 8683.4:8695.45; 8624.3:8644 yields 0.91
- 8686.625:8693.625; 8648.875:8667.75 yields 1.06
